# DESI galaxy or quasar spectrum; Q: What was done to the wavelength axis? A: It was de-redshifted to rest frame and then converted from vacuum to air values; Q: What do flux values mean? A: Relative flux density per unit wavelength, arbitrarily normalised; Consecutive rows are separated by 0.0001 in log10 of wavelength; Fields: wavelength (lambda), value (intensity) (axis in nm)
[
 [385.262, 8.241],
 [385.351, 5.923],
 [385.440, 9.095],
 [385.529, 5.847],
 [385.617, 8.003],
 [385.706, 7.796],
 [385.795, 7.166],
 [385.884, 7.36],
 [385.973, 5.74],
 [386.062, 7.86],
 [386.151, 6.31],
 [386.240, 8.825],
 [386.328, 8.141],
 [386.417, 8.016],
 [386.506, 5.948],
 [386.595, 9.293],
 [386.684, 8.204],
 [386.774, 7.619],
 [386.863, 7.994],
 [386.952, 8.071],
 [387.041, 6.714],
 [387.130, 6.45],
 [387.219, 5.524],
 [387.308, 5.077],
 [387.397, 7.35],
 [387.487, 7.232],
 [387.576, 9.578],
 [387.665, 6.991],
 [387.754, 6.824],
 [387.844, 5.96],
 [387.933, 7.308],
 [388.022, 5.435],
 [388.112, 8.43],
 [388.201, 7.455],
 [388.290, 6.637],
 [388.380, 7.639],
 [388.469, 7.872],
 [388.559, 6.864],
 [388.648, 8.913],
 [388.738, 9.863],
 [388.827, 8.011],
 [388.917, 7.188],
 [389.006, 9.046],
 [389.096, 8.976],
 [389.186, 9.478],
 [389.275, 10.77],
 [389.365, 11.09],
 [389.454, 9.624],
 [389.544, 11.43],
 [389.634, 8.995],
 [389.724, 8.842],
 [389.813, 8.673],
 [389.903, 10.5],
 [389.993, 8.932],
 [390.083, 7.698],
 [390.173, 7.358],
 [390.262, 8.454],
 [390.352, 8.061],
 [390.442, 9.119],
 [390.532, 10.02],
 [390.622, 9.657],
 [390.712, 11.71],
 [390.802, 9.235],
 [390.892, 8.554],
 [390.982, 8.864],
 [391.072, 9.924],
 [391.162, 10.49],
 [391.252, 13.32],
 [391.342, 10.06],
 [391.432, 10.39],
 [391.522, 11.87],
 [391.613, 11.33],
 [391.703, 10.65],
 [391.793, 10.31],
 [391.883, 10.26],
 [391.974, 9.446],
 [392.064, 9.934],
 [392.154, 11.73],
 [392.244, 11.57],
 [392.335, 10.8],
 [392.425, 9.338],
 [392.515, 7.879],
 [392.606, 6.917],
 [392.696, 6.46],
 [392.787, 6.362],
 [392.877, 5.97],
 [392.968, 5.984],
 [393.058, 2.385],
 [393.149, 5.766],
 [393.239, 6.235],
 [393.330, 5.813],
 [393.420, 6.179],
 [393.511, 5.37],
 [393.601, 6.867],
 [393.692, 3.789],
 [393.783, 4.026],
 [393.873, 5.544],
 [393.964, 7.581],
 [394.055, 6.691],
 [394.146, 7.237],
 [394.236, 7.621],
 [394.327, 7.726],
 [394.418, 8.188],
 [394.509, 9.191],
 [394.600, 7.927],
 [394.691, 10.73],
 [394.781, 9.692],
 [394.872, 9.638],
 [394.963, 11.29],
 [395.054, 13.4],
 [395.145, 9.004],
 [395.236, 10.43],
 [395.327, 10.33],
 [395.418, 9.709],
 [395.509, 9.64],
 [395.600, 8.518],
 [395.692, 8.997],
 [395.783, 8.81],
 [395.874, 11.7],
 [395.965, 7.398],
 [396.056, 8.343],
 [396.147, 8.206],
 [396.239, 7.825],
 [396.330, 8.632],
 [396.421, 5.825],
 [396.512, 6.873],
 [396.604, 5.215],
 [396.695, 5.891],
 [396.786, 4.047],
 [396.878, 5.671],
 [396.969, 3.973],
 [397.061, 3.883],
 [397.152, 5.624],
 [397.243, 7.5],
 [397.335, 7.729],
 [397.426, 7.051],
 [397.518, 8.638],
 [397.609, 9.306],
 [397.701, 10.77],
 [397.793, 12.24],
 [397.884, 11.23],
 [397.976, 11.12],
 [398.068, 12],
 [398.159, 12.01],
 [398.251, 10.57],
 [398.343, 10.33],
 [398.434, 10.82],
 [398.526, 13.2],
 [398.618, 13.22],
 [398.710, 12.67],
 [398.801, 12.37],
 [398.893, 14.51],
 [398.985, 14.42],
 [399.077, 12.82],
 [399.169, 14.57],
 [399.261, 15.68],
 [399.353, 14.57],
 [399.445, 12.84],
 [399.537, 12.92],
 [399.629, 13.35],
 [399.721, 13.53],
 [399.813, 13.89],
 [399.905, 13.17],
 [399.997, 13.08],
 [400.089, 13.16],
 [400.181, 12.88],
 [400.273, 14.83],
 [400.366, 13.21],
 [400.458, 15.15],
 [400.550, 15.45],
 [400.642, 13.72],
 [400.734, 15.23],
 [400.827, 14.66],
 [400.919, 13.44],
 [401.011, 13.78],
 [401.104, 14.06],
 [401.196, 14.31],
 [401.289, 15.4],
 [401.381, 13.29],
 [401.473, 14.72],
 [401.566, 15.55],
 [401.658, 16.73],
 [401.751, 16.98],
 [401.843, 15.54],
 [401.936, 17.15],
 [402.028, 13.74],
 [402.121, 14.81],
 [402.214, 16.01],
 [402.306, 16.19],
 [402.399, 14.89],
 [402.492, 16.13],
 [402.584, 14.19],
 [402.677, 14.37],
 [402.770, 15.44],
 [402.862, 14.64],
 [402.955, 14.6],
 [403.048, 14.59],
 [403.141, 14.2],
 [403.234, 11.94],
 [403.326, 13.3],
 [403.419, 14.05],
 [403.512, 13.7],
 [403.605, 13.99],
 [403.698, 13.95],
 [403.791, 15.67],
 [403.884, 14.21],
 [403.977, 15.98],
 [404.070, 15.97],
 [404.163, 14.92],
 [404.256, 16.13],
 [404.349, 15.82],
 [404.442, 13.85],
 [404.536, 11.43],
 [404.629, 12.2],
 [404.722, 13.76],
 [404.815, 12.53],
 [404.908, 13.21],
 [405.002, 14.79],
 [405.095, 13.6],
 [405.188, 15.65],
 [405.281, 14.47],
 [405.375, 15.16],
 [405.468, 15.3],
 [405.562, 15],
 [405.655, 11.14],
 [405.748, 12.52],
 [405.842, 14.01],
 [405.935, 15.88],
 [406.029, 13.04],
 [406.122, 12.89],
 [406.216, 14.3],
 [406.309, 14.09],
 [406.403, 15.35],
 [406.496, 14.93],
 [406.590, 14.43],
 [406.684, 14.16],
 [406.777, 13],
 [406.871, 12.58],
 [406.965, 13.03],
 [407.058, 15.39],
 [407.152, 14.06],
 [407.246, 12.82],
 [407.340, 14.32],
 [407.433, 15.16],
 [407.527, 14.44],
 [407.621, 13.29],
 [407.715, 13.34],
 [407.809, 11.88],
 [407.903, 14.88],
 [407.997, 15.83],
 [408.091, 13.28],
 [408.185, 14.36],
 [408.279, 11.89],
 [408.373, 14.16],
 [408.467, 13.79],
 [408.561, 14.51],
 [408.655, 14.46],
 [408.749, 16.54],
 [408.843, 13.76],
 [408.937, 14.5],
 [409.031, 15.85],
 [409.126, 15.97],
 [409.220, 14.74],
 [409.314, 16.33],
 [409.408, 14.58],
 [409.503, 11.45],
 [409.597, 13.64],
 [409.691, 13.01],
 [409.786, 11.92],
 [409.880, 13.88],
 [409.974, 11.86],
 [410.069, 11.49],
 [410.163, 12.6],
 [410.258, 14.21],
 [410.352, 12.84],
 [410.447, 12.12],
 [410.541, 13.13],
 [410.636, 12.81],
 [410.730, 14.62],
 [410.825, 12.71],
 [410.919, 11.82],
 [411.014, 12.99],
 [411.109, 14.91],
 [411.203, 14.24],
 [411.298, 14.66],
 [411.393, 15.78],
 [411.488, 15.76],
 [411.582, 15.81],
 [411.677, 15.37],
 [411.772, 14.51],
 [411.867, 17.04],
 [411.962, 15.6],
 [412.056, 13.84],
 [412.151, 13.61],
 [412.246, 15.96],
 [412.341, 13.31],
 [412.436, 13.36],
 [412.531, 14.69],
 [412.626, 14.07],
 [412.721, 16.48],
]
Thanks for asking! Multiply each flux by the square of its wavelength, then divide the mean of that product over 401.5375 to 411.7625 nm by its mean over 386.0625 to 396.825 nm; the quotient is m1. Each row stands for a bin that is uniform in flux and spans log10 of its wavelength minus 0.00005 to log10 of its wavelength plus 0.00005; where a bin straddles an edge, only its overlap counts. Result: 1.8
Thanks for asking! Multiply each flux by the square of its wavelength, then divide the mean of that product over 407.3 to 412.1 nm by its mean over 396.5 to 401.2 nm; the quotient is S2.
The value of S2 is 1.29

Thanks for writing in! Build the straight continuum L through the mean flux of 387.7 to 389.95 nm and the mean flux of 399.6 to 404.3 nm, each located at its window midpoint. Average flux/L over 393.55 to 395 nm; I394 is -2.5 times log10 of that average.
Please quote 0.39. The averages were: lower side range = 8.47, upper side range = 14.6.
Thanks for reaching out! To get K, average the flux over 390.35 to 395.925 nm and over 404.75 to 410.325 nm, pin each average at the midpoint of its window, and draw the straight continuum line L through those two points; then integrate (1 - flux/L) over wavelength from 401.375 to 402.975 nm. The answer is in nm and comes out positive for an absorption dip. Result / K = -0.44 nm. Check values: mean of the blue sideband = 8.75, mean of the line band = 15.3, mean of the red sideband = 13.9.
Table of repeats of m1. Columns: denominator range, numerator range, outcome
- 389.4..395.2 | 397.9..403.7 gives 1.69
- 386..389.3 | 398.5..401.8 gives 1.97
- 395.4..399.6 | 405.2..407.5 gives 1.50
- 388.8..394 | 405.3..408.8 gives 1.76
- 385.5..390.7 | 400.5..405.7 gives 1.95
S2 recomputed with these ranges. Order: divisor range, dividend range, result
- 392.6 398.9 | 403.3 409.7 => 1.80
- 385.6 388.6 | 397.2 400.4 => 1.78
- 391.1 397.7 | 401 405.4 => 1.88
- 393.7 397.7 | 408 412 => 1.90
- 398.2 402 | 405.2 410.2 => 1.04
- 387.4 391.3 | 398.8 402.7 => 1.75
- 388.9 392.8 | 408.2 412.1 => 1.61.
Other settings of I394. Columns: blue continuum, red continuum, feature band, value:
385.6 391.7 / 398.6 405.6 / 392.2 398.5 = 0.38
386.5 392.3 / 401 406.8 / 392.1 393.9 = 0.44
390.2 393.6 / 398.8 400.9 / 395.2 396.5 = 0.27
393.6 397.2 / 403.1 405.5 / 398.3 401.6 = -0.23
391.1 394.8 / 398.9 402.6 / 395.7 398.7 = 0.33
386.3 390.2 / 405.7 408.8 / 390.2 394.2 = 0.10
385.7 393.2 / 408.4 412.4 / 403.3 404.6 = -0.17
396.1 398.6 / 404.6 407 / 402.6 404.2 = -0.17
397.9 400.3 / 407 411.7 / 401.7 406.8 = -0.08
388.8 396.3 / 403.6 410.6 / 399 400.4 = -0.20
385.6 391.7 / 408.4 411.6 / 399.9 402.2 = -0.25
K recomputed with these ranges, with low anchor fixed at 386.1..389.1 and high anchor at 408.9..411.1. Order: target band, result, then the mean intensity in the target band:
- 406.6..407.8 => -0.10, 13.8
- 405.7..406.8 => -0.14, 14.1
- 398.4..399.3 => -0.25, 13.4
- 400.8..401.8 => -0.33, 14.8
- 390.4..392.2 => -0.39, 10.3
